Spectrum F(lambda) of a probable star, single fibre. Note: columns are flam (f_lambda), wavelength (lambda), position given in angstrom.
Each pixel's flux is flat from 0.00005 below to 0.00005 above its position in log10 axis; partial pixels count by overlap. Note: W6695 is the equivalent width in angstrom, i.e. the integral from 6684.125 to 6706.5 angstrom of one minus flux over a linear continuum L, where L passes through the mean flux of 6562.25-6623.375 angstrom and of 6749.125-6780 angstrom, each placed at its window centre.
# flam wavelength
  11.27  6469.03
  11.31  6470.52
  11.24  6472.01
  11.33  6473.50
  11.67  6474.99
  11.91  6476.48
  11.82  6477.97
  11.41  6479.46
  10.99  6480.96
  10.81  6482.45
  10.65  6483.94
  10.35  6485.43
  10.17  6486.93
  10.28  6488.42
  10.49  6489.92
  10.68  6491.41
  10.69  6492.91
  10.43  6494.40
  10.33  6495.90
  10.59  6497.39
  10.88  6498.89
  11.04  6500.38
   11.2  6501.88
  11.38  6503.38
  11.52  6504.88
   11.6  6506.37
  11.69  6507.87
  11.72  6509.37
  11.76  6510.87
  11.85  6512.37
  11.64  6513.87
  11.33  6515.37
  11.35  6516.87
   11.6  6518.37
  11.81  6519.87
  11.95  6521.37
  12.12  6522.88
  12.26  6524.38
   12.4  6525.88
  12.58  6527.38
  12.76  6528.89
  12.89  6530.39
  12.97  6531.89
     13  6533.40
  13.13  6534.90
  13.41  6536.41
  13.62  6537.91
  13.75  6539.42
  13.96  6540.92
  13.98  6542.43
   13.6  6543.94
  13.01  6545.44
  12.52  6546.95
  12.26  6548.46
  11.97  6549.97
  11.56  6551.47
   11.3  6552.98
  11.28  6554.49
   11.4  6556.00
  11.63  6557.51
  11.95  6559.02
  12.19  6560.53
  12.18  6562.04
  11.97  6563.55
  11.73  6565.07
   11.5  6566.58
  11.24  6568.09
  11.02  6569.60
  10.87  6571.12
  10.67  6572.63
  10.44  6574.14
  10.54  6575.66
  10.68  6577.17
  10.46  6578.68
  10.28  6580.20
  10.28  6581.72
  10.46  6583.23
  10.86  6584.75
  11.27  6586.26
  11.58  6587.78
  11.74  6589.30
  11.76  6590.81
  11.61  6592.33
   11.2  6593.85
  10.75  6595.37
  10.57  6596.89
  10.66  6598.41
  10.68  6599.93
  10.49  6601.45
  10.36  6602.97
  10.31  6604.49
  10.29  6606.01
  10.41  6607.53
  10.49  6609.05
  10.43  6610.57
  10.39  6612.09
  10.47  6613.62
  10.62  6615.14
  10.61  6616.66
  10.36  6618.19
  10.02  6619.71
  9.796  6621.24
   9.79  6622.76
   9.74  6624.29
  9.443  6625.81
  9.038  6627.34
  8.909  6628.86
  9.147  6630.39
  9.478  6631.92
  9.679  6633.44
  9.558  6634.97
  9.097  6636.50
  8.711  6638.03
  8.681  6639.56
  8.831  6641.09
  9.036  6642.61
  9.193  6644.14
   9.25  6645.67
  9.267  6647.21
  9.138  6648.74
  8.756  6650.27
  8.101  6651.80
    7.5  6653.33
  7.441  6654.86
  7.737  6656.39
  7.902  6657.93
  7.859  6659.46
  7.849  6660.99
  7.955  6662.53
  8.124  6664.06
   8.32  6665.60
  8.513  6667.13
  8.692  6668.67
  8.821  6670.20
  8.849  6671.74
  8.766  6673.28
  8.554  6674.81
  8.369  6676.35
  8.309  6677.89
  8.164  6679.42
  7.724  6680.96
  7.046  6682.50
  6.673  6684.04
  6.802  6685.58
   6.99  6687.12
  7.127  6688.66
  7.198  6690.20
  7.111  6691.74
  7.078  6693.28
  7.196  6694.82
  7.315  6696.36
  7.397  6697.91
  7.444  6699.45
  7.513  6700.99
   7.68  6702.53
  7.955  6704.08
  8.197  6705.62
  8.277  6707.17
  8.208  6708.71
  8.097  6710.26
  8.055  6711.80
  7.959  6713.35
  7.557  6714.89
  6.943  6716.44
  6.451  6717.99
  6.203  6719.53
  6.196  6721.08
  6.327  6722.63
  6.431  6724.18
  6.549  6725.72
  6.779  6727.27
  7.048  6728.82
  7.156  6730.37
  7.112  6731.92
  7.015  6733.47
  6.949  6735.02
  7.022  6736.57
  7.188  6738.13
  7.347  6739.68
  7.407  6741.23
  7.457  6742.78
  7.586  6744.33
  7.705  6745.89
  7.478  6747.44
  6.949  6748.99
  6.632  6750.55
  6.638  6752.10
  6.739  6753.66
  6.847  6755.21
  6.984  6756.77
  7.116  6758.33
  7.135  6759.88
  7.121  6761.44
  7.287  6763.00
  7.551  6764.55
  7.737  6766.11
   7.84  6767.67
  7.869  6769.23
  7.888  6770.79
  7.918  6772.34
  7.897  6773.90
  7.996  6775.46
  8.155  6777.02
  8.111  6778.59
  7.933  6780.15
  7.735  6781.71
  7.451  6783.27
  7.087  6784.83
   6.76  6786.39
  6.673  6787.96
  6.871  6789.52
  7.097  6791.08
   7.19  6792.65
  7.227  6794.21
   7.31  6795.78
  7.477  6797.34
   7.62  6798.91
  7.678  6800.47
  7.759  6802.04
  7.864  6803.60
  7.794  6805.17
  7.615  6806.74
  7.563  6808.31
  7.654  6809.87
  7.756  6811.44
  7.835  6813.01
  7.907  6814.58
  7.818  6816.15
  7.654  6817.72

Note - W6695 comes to 3.6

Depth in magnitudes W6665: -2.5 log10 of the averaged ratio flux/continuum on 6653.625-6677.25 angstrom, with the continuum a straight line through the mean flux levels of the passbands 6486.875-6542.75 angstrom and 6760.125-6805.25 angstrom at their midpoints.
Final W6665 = 0.147 mag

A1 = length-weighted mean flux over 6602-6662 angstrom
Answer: 9.32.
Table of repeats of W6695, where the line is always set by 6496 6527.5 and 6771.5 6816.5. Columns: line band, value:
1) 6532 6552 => -3.43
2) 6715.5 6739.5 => 4.90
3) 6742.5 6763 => 2.66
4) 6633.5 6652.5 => 1.42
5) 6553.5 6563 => -0.73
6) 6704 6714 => 0.76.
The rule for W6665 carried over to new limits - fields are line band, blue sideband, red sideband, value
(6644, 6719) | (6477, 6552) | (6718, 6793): 0.097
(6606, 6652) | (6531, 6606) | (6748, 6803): 0.089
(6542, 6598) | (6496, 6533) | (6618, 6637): -0.076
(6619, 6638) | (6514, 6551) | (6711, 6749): 0.056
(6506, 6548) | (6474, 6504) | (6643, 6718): -0.213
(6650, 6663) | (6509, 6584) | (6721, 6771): 0.180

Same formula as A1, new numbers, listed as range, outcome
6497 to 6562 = 12.2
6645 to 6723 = 7.79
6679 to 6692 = 7.18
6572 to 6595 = 10.9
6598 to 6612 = 10.5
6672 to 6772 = 7.35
